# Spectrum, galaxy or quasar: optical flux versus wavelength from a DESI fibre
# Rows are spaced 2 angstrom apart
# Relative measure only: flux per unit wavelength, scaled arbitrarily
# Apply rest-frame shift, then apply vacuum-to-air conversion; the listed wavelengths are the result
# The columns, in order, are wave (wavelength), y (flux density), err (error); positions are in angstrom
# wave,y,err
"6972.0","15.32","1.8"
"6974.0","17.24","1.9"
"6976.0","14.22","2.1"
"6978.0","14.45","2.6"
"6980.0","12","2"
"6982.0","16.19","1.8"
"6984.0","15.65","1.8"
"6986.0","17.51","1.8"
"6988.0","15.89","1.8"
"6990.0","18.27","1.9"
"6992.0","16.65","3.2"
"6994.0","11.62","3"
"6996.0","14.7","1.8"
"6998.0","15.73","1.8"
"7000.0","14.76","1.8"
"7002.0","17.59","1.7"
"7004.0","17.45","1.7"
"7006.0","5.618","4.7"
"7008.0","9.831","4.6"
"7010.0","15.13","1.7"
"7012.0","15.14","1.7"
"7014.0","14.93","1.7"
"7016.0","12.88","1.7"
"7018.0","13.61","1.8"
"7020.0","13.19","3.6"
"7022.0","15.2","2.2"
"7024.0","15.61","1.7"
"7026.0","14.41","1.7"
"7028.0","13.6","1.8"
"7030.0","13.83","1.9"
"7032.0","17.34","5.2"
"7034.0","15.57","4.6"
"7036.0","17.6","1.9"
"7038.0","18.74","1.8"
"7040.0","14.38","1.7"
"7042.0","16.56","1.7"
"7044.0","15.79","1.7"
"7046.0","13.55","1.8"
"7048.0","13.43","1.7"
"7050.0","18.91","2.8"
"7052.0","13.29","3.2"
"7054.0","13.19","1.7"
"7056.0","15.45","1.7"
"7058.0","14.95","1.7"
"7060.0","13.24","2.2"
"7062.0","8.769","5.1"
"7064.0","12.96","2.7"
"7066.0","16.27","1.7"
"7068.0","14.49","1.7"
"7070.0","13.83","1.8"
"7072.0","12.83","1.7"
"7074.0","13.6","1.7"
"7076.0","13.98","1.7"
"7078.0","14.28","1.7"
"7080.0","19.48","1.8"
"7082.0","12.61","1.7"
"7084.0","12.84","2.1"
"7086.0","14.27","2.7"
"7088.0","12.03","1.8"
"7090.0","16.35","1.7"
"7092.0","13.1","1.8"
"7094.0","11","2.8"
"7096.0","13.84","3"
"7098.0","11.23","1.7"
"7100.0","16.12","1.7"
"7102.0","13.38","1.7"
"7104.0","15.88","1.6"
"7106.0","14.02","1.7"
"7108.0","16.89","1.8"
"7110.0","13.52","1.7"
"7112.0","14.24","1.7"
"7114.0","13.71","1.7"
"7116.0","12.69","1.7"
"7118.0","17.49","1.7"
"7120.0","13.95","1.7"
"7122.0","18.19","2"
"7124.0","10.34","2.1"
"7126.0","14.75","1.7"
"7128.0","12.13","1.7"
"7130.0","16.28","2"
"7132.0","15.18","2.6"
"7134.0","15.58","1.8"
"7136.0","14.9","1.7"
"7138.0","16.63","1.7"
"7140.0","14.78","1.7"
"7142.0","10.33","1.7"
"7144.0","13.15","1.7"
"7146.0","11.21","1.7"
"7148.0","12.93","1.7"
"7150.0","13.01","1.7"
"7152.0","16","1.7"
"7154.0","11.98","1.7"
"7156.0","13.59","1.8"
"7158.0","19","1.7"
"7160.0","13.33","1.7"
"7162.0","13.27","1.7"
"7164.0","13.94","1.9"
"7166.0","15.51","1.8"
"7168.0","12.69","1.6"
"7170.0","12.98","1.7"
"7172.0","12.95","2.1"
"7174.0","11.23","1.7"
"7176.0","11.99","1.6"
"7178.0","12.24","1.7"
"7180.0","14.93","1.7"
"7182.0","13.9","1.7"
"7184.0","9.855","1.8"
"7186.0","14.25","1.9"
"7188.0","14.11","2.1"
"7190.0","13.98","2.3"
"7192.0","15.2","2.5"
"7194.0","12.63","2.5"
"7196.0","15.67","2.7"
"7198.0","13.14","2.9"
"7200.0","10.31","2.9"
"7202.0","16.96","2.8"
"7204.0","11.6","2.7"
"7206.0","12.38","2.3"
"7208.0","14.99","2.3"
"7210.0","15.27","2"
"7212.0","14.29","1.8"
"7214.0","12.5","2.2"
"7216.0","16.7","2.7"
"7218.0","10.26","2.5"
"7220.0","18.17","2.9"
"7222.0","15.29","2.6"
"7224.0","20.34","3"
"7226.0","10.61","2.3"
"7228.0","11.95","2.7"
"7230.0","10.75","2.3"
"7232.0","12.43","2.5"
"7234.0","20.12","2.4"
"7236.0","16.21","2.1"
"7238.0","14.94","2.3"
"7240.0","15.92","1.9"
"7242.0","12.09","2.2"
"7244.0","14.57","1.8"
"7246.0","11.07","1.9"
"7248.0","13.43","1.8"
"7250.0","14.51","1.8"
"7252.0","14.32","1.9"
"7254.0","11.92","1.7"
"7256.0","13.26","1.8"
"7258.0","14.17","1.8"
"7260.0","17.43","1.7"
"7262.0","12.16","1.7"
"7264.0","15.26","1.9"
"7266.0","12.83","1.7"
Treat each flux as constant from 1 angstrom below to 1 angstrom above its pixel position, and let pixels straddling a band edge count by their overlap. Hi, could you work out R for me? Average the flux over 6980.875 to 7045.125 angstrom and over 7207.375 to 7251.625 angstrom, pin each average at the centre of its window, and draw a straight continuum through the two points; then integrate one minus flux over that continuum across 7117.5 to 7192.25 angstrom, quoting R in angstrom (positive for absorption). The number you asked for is 3.8 angstrom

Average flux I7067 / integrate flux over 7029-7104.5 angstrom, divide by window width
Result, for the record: 14.4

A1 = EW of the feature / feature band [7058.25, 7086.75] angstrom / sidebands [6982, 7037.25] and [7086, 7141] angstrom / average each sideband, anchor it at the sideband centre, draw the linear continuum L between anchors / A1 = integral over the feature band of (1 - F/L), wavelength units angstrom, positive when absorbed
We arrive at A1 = 1.4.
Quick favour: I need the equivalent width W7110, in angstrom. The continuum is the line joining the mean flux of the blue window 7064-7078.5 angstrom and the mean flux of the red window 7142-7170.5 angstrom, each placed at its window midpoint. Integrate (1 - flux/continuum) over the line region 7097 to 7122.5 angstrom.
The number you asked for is -1.4 angstrom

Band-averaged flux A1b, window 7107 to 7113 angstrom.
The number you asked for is 14.9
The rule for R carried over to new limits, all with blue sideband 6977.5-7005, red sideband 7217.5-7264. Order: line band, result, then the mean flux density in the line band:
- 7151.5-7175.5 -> 1.4 angstrom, 13.8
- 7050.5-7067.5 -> 1.7 angstrom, 13.7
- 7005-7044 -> 2.6 angstrom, 14.4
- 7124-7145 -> 0.9 angstrom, 14.2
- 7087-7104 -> 1.7 angstrom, 13.5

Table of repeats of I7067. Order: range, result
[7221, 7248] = 14.3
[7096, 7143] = 14.4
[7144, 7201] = 13.4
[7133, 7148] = 13.7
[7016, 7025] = 14.2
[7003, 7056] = 14.6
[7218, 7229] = 14.8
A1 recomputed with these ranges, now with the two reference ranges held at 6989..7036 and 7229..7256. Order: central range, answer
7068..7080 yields 0.1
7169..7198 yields 1.8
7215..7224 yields -1.1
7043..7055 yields -0.2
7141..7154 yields 1.4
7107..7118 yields -0.2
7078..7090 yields -0.1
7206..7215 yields 0.0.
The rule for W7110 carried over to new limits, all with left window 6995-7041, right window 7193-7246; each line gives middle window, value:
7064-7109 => 0.98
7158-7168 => -0.05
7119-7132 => 0.05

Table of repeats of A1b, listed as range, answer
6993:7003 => 14.9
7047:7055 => 14.7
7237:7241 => 15.4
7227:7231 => 11.3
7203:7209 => 13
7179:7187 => 13.2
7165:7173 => 13.5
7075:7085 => 14.6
